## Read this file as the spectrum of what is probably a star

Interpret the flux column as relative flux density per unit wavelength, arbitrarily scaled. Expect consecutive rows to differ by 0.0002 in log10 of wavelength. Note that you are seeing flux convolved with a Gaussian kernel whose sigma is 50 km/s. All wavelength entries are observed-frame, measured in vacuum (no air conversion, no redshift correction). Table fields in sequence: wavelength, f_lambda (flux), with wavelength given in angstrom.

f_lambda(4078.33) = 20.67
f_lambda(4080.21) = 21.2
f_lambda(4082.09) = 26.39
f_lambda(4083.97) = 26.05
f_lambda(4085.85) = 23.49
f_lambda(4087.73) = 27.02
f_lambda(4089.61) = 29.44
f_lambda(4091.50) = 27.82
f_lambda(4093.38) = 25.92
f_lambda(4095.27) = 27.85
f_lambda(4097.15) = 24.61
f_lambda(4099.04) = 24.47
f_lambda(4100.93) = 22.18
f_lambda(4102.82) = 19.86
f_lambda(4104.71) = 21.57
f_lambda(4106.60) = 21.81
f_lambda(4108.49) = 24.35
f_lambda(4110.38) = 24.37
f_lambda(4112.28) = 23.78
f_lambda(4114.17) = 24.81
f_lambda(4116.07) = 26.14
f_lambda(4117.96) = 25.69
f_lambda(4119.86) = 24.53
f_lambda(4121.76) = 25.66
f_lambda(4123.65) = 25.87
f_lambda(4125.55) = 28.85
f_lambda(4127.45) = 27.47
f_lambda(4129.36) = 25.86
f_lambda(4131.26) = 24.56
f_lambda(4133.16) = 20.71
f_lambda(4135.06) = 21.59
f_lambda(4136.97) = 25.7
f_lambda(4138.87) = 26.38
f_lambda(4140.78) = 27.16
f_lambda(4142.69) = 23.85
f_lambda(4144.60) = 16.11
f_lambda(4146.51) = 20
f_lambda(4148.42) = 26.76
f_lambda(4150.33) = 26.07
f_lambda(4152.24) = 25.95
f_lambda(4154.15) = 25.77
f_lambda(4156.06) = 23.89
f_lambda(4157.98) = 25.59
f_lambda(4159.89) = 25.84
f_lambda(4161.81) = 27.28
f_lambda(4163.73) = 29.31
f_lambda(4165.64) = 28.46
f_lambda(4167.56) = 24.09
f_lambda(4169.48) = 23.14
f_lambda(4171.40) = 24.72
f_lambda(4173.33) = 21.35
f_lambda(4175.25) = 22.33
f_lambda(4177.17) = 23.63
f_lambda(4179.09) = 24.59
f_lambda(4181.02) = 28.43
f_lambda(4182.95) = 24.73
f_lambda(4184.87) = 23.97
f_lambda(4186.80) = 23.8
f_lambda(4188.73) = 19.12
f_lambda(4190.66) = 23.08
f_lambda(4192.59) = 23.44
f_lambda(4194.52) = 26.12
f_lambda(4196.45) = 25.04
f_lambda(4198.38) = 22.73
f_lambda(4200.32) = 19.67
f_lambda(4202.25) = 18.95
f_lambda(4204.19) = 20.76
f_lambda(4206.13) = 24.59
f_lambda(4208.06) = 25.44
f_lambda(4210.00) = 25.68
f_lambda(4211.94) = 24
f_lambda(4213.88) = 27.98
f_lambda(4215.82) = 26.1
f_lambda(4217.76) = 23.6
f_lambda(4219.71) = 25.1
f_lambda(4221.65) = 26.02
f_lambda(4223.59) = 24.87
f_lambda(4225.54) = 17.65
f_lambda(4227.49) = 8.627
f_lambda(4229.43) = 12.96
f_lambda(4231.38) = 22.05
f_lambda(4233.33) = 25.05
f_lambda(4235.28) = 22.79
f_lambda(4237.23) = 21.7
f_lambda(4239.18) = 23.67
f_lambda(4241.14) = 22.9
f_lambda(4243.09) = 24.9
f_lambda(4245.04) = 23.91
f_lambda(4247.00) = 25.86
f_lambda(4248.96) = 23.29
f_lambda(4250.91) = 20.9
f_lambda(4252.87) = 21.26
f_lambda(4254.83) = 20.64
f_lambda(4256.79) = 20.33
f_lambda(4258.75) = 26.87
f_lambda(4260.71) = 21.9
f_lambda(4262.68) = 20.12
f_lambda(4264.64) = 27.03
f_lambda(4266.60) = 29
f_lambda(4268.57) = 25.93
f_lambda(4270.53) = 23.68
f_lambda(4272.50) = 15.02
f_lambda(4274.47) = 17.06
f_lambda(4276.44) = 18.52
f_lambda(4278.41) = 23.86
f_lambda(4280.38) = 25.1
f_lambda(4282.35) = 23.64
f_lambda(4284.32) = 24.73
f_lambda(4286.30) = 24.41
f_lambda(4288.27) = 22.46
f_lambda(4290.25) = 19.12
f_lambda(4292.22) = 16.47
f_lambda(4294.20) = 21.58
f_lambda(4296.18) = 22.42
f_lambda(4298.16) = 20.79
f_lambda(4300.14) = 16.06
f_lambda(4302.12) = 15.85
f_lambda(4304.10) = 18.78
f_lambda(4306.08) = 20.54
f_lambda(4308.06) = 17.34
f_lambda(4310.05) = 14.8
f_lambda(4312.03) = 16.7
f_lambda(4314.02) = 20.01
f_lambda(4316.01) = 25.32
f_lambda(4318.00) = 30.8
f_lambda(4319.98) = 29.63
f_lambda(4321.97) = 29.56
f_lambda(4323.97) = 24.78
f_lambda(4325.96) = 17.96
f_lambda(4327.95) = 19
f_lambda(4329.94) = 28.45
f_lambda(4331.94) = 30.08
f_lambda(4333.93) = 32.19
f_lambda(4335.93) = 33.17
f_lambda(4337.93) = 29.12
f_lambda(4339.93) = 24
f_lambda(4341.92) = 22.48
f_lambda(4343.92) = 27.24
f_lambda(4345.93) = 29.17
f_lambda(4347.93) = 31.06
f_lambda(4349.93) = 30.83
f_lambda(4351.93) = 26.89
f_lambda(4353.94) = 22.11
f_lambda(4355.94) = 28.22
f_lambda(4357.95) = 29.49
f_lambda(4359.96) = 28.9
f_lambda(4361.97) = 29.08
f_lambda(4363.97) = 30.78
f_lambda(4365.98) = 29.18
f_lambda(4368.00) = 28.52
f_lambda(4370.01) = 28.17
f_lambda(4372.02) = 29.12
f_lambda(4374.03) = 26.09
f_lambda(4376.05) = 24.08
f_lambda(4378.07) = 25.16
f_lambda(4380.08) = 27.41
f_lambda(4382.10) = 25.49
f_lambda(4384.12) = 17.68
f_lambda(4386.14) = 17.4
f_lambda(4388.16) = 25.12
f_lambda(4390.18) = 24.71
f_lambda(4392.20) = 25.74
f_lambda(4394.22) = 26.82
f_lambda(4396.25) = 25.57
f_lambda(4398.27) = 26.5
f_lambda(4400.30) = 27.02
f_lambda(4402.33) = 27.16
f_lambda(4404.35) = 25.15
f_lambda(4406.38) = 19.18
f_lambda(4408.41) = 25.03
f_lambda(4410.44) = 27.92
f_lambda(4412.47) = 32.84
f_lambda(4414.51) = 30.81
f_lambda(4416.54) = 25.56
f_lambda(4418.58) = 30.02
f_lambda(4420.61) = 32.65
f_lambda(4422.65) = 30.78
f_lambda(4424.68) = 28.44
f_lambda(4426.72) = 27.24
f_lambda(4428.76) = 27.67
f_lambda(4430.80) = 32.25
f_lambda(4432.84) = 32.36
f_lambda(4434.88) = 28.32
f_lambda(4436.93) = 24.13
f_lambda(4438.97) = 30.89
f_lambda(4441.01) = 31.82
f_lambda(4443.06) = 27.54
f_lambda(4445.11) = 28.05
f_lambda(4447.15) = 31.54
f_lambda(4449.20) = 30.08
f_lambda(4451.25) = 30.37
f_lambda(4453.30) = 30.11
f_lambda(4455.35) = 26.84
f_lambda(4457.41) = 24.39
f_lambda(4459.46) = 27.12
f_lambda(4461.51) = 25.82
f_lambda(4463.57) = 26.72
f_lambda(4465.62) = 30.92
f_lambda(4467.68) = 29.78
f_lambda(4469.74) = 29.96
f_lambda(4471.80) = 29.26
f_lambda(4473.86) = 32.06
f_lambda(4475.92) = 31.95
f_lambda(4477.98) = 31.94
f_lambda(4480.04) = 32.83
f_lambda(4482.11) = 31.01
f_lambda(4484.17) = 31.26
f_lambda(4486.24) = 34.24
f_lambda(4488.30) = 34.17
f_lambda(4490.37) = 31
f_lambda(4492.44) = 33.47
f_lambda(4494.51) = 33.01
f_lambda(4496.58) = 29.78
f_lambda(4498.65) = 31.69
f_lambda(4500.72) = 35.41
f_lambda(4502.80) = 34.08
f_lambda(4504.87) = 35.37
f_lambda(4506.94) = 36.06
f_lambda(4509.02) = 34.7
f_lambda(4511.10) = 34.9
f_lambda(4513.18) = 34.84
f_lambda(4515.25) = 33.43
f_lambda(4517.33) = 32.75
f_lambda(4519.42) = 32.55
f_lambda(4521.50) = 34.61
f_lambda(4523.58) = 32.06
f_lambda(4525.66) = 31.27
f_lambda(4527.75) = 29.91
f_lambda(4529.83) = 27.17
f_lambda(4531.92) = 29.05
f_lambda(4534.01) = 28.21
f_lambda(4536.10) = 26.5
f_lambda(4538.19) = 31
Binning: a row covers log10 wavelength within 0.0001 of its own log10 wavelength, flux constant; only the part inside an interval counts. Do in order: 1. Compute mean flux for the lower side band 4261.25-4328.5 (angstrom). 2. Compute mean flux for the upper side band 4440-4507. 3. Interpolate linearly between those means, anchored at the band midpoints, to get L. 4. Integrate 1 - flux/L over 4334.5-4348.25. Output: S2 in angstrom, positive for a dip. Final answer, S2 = -2.24 angstrom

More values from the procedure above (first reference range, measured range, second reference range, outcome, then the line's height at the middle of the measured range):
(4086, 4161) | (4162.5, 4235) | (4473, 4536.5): 8.1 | 26.3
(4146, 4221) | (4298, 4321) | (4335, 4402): 4.8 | 26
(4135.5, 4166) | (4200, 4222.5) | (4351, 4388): 1.2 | 25.5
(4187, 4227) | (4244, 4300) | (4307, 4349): 4.9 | 24.4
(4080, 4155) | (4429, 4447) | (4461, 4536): 0.7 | 30.7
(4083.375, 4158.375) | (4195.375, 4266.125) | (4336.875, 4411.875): 7.6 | 25.4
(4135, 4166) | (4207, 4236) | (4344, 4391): 3.5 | 25.6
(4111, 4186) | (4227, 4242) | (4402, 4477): 3.3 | 26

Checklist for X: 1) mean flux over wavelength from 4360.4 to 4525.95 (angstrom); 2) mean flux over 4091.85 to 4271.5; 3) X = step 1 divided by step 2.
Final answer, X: 1.2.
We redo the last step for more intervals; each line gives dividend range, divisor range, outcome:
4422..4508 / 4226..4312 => 1.44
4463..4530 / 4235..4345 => 1.41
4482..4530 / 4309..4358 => 1.27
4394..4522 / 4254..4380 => 1.24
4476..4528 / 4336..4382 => 1.20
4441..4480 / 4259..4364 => 1.22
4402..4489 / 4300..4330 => 1.36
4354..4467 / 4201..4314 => 1.27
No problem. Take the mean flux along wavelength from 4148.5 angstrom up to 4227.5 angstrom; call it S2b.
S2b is 24.2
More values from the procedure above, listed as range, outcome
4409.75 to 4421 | 29.9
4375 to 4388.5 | 23.1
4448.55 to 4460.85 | 28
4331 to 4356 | 28.2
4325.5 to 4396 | 26.6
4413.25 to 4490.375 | 29.8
